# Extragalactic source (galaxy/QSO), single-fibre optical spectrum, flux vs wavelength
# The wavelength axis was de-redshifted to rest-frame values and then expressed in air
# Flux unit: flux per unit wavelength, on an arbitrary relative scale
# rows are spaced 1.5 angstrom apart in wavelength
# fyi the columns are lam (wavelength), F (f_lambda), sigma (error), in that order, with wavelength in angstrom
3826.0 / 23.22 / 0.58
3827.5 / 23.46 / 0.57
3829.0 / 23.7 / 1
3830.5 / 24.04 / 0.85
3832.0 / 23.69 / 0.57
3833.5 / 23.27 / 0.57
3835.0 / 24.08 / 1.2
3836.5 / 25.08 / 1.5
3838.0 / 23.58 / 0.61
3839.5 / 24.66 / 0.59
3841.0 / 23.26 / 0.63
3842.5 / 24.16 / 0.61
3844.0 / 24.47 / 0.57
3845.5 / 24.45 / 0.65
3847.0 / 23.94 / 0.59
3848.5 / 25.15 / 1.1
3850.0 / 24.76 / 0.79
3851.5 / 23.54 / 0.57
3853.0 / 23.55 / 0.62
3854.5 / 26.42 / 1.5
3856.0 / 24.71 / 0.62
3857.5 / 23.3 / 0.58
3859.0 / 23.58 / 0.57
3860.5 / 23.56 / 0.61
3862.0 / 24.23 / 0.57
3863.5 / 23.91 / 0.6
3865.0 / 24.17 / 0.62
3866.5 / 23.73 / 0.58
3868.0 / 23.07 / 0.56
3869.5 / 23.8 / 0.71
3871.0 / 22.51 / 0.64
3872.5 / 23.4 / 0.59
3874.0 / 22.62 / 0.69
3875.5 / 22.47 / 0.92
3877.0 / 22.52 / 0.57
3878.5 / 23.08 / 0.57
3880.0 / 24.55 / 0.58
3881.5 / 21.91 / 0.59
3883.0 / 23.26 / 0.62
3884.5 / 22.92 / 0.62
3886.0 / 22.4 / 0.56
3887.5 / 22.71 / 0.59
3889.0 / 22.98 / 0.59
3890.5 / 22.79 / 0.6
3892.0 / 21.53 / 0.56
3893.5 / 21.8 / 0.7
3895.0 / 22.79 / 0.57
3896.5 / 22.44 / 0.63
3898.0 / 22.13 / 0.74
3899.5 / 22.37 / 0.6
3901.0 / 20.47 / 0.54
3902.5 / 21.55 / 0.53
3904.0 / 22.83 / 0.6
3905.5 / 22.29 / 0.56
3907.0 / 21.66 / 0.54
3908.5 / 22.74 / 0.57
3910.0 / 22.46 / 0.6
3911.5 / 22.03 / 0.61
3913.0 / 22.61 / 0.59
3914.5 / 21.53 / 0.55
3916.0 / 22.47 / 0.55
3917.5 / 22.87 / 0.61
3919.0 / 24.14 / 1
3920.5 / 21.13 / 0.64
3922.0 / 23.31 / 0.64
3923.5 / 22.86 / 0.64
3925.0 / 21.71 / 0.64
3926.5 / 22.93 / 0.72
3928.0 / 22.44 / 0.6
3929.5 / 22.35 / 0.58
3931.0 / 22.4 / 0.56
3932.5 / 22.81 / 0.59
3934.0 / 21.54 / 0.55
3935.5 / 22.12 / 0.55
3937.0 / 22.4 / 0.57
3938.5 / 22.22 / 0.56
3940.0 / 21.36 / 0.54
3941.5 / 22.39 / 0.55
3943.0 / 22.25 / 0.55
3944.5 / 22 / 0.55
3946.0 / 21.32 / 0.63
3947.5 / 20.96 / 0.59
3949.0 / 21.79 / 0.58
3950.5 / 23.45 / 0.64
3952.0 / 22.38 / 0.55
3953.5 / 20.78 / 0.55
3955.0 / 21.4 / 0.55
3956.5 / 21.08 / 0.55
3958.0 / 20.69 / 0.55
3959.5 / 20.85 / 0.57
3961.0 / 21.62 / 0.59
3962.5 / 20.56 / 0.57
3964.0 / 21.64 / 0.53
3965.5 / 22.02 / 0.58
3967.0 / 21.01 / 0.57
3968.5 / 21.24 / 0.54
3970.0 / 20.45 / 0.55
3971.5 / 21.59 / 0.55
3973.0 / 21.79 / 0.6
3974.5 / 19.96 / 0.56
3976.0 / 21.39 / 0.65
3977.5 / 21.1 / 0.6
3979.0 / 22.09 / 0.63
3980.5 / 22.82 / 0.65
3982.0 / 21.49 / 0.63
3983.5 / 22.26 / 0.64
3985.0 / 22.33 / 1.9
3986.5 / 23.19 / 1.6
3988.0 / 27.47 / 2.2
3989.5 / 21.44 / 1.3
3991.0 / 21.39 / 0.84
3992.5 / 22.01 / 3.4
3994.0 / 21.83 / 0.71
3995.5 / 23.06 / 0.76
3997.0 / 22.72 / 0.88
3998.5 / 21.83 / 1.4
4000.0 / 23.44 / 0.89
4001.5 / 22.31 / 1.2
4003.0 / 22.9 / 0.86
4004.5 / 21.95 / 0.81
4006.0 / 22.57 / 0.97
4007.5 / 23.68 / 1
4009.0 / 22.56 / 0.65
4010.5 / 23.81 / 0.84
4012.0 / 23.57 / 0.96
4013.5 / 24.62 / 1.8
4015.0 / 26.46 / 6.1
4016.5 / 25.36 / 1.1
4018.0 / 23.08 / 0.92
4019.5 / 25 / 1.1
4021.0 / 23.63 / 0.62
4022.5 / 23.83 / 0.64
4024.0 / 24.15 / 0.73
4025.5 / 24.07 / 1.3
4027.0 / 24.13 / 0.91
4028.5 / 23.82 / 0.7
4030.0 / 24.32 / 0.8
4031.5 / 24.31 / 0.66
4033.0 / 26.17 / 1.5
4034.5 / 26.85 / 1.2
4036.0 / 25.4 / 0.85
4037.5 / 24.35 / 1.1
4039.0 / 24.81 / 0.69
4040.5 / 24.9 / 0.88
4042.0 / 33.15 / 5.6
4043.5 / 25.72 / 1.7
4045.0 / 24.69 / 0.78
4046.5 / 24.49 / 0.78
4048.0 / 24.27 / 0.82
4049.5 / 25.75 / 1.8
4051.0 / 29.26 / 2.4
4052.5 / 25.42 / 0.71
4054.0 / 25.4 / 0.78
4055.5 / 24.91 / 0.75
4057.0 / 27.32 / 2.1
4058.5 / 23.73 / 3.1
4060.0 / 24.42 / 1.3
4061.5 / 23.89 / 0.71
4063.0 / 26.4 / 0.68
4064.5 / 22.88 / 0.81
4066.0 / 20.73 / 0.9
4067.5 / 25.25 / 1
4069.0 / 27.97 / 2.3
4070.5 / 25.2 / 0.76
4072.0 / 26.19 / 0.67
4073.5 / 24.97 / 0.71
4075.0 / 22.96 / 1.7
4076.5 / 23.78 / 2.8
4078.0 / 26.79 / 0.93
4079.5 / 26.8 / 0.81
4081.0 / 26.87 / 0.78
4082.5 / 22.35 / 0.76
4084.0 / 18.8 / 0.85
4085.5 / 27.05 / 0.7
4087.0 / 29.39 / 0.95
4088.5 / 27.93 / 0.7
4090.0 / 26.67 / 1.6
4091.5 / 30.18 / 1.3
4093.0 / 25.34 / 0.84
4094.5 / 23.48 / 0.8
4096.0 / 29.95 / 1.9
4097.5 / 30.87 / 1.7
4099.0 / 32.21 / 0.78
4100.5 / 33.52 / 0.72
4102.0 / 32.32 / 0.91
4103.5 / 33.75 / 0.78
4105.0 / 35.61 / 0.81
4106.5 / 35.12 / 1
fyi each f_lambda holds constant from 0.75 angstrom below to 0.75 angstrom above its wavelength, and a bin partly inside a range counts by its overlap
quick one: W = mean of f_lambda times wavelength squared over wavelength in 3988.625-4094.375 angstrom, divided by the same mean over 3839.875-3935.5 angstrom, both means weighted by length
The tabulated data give 1.16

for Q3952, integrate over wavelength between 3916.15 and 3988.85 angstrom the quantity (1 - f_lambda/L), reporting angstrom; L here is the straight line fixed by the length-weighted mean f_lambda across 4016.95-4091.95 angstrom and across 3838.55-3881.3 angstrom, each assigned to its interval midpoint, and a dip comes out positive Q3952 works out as 7.4 angstrom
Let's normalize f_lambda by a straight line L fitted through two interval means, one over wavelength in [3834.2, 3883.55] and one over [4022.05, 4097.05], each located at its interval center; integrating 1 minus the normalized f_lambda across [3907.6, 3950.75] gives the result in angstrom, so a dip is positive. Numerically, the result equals 3.72 angstrom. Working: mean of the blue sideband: 23.8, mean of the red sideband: 25.5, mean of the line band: 22.3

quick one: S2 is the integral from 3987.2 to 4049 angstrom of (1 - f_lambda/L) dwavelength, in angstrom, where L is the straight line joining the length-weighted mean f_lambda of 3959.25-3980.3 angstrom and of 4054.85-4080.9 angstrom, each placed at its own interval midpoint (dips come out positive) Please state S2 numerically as -2.7 angstrom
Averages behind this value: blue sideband 21.3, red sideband 25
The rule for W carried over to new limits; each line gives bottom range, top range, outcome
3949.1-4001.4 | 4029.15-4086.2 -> 1.20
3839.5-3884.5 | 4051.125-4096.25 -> 1.19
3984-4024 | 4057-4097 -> 1.13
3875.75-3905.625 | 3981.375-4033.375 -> 1.11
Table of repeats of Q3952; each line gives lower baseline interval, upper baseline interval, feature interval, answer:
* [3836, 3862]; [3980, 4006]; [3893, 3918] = 1.5 angstrom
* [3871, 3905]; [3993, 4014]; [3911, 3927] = 0.1 angstrom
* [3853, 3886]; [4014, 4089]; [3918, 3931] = 0.8 angstrom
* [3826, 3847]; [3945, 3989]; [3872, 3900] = 0.6 angstrom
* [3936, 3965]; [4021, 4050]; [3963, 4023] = 1.9 angstrom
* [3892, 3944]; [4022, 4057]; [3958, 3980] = 2.2 angstrom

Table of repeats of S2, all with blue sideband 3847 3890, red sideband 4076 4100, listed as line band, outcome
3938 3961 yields 2.9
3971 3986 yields 2.1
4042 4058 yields 0.2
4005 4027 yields 1.5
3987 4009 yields 2.4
